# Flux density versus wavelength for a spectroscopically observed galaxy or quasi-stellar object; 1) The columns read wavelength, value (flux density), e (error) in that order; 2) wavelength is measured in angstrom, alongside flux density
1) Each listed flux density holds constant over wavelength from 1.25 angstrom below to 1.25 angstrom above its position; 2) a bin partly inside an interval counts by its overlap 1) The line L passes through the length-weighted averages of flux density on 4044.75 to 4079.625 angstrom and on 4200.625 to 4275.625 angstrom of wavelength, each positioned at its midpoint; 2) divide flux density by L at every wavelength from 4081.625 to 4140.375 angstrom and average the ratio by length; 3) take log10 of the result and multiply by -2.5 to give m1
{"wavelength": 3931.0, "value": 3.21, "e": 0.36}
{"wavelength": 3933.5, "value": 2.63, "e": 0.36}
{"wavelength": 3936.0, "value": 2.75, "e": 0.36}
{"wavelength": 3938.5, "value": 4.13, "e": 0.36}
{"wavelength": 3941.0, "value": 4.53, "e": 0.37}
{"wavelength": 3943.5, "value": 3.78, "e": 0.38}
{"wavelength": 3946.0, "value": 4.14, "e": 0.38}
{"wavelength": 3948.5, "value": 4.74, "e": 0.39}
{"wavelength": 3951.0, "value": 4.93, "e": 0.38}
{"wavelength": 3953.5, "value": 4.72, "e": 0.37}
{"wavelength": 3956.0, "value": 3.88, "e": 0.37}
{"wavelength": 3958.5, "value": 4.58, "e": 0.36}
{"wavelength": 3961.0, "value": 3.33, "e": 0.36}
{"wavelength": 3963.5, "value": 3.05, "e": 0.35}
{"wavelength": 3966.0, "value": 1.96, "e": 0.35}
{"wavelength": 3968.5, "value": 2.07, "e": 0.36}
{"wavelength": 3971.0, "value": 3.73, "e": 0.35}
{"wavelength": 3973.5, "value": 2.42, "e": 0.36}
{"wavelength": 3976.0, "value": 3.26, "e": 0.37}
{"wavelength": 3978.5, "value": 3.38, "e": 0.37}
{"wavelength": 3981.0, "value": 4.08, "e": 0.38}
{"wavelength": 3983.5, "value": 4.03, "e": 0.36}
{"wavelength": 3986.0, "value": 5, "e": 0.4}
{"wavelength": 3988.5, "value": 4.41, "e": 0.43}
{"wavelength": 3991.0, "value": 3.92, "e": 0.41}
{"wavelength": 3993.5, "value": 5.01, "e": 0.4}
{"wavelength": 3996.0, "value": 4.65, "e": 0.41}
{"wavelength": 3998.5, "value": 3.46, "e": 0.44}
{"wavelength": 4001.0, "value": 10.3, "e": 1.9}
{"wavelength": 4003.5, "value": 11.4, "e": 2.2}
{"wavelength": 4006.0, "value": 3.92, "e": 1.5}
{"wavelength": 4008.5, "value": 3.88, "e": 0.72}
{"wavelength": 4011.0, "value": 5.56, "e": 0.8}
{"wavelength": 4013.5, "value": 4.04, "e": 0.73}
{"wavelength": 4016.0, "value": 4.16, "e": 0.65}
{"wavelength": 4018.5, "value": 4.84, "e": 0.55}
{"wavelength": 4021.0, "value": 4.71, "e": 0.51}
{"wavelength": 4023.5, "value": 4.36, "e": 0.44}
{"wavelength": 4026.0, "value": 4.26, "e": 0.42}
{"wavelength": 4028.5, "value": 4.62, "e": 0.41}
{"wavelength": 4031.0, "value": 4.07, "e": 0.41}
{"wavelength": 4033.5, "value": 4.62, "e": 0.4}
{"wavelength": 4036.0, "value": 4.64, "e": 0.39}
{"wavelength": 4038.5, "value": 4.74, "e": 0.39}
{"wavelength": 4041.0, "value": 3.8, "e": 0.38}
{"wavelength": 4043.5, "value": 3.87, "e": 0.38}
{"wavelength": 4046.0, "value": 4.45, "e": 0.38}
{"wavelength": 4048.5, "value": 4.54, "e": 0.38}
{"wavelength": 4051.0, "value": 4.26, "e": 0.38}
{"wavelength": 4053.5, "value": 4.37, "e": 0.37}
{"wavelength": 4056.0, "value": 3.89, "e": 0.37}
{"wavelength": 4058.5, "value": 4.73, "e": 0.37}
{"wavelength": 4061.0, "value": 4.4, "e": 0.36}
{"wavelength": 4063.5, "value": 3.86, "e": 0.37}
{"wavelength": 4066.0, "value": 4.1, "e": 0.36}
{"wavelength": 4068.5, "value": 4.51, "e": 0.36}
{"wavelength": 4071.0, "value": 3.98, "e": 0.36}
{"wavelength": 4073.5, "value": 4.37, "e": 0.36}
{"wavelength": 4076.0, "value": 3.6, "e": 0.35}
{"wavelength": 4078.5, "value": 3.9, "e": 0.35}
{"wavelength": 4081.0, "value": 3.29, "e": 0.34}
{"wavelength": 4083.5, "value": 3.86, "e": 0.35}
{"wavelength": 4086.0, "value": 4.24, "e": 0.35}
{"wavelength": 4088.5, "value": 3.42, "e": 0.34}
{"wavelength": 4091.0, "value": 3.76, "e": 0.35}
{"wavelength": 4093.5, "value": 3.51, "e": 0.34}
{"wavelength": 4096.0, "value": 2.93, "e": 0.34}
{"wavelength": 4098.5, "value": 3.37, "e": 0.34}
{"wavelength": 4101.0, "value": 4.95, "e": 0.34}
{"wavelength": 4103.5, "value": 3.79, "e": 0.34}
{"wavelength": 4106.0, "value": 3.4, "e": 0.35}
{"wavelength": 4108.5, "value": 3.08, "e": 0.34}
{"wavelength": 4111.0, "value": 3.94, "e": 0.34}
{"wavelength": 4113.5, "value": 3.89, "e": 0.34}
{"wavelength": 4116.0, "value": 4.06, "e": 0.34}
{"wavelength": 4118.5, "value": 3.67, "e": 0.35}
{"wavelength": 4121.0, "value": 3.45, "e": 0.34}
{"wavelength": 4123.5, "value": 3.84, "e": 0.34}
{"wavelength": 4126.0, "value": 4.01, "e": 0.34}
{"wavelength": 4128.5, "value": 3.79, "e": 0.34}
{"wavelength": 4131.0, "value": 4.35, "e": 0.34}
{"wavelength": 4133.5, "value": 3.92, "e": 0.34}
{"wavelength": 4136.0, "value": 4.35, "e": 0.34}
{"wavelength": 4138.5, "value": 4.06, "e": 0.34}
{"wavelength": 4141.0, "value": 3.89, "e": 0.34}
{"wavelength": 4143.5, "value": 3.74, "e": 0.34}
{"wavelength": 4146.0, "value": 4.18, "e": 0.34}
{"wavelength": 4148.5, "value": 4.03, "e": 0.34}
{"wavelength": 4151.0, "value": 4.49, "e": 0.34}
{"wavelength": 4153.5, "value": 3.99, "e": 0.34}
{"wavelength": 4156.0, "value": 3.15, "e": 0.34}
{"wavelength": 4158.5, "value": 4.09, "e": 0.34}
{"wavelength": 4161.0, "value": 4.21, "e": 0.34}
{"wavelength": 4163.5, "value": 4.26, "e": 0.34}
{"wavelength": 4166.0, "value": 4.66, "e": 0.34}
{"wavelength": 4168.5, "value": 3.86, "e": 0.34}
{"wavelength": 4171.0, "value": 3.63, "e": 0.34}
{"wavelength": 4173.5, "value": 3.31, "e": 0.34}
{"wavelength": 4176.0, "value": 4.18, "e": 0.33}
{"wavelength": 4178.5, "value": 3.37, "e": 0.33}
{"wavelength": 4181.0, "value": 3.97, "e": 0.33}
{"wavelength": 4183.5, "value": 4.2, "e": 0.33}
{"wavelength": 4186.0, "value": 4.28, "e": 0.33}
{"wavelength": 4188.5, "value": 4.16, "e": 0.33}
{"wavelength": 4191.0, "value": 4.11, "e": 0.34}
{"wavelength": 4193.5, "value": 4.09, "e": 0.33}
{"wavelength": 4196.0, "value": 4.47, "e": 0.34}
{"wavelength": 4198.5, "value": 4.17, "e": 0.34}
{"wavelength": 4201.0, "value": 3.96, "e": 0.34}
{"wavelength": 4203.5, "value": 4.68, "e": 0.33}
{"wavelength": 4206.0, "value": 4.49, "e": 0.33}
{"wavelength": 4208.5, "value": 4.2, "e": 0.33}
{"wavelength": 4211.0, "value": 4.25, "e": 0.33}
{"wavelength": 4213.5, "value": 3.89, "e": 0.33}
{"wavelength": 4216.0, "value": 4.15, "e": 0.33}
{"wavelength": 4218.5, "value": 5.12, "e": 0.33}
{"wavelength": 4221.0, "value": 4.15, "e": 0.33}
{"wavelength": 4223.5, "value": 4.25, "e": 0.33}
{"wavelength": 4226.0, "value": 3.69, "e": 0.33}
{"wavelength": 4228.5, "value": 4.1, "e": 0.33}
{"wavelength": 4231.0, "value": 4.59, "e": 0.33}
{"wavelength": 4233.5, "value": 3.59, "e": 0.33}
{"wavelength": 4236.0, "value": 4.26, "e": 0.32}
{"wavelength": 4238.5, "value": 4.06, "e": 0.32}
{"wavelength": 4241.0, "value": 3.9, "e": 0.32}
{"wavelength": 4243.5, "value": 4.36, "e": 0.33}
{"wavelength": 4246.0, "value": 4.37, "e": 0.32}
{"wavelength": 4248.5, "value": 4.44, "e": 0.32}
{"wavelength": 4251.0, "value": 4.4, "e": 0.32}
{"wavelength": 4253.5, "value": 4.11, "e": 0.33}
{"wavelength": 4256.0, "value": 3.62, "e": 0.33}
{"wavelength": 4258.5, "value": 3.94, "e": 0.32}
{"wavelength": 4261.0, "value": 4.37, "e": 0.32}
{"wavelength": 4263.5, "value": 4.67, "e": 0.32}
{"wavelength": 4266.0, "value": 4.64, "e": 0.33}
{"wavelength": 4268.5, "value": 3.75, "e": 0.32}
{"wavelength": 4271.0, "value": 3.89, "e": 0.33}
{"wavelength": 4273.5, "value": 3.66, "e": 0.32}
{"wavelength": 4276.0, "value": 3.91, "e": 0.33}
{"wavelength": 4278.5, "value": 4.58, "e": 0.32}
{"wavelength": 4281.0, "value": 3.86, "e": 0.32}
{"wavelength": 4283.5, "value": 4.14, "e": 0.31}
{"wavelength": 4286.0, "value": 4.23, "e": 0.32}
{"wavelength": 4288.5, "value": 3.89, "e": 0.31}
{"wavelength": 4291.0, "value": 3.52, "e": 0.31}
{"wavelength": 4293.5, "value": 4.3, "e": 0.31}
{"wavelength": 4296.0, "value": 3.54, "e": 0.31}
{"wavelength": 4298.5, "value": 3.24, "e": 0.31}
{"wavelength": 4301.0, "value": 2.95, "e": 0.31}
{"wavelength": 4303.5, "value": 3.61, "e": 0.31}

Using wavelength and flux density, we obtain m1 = 0.11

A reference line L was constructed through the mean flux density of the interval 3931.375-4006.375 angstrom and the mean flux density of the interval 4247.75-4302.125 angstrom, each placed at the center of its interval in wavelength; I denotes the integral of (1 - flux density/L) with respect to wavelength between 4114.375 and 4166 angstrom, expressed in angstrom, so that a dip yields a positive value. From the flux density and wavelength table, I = 1.4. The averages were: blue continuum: 4.26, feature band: 3.99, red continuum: 3.98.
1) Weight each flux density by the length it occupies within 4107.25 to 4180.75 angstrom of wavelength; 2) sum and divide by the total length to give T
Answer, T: 3.91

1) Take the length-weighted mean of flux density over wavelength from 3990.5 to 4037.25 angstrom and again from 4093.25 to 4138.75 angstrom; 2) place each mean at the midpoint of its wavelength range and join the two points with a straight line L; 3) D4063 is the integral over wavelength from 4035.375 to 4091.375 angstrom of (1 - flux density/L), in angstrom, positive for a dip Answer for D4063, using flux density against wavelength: 4.5 angstrom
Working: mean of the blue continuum 5.09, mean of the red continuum 3.81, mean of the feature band 4.11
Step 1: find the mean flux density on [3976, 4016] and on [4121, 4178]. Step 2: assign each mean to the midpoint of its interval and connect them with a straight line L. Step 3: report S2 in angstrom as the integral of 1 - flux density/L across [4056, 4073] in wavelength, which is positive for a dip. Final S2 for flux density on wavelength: 1.2 angstrom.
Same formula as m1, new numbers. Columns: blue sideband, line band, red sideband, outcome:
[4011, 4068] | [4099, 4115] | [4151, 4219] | 0.11 mag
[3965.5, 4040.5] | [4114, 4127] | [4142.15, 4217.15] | 0.11 mag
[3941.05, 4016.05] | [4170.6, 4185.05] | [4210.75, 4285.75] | 0.11 mag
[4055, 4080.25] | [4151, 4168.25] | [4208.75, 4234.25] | 0.02 mag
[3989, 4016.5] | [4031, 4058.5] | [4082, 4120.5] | 0.10 mag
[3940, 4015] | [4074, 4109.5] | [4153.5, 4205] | 0.15 mag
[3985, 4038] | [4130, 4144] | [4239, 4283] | 0.13 mag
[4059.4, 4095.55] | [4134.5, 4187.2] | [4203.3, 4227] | 0.04 mag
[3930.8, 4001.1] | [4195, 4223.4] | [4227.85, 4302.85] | -0.08 mag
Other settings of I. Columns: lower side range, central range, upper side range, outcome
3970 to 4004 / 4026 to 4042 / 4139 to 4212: 0.7 angstrom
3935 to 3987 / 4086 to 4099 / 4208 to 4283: 1.5 angstrom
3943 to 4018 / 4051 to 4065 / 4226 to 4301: 0.2 angstrom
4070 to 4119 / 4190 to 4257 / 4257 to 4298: -4.3 angstrom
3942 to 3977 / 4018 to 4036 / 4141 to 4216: -3.5 angstrom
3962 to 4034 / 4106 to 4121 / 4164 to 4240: 2.1 angstrom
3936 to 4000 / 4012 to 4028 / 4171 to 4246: -2.0 angstrom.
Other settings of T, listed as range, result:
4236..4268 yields 4.23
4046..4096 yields 4.01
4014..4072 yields 4.34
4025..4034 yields 4.38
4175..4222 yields 4.21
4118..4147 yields 3.94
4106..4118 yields 3.7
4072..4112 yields 3.71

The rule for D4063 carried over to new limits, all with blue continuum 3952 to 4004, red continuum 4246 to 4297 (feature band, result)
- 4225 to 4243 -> 0.3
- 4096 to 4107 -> 1.1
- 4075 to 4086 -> 1.3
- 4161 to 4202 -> 1.0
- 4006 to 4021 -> -0.6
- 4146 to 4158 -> 0.6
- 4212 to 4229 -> -0.3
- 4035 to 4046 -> 0.0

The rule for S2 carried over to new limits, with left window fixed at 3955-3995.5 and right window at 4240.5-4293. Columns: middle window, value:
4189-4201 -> -0.5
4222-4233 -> -0.2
